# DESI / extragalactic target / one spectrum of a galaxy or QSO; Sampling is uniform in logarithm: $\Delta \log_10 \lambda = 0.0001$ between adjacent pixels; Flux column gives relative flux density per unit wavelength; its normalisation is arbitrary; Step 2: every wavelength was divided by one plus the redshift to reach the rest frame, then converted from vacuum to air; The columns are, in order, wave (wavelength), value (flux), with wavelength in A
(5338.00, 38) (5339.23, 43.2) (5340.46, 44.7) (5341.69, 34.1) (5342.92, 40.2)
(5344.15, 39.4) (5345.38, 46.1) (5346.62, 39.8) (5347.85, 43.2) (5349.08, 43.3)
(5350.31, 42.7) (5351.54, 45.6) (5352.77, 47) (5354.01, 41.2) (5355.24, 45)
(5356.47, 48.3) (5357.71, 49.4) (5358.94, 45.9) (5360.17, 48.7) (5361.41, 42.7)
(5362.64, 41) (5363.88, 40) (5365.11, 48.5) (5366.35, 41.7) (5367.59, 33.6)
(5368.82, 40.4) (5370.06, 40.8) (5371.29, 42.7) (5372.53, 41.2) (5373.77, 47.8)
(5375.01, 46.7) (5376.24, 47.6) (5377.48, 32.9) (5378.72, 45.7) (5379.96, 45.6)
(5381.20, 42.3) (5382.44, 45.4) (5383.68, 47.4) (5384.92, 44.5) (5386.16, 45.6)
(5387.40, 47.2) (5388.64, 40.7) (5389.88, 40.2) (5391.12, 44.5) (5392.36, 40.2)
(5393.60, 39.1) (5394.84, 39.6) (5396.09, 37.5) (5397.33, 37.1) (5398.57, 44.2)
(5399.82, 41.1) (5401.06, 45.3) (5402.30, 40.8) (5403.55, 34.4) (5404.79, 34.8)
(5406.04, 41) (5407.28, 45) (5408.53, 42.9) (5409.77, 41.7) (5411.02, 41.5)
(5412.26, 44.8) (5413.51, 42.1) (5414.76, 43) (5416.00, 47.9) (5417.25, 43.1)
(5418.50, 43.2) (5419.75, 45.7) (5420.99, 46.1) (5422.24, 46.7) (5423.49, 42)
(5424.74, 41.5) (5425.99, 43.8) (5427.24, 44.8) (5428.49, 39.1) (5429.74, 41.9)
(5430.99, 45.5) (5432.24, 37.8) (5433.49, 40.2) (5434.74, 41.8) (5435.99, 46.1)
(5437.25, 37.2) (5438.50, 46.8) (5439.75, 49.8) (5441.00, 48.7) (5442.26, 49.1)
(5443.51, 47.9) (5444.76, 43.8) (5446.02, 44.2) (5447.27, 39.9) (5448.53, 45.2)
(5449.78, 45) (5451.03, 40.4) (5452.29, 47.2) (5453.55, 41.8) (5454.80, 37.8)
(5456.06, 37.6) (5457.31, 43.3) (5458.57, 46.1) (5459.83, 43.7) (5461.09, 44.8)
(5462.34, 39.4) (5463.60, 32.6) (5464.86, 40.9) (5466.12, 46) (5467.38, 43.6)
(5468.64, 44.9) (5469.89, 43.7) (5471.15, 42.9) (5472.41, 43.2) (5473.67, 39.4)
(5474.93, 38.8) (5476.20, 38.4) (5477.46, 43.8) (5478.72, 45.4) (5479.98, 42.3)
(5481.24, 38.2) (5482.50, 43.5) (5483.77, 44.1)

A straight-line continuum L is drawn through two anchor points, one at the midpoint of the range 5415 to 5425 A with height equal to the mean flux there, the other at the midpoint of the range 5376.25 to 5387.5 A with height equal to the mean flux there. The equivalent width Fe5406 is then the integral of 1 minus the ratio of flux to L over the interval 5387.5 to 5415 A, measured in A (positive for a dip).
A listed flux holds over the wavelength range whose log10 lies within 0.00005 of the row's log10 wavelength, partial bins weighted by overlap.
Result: 2.0 A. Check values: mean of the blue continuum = 44.1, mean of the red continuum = 44.6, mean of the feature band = 41.1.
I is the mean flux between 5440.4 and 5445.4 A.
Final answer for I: 47.3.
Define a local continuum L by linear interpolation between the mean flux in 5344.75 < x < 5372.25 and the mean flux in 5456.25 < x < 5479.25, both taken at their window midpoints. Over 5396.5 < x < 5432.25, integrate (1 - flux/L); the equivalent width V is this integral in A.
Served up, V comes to 0.3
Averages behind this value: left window 43.5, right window 42.2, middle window 42.4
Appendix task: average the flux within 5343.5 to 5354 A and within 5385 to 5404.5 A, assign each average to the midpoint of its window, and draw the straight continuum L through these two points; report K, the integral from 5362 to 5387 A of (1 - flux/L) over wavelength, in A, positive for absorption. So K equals -0.6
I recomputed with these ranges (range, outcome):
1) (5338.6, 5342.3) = 40.6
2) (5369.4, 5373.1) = 41.6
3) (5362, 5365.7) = 43.2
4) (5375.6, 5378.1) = 40.4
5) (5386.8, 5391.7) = 43.1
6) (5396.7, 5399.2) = 40.6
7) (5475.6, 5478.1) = 41.2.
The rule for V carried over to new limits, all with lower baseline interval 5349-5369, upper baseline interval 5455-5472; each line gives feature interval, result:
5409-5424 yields -0.36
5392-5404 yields 0.90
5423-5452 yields -0.70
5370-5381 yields 0.03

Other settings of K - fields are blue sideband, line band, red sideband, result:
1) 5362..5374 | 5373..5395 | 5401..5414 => -1.2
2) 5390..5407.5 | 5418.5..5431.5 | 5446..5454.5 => -0.6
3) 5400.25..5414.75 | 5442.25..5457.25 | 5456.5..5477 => -0.5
